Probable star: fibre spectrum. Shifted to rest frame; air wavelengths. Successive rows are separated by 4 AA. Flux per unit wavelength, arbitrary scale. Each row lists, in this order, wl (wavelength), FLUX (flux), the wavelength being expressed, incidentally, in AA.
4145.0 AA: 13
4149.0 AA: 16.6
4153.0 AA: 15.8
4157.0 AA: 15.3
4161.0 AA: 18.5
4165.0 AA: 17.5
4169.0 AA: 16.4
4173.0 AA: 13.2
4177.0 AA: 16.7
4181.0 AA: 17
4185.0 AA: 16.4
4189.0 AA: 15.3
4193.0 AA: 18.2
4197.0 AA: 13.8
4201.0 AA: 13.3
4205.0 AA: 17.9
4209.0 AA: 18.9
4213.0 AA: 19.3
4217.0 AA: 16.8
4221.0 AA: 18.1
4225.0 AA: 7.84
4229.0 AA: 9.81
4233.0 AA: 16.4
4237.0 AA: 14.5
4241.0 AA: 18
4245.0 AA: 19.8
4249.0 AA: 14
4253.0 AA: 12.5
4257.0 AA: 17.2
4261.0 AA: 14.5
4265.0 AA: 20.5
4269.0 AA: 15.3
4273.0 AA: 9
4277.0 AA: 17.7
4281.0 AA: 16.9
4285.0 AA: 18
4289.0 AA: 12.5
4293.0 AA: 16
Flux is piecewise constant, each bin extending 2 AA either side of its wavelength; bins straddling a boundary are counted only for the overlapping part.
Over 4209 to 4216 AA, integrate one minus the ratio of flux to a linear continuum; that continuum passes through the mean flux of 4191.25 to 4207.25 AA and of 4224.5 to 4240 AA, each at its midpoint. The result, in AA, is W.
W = -2.0 AA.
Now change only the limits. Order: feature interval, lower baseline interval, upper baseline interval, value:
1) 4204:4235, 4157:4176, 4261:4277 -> 0.4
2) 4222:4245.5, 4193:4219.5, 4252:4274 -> 2.6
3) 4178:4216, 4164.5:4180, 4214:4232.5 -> -4.8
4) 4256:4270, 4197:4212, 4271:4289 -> -1.4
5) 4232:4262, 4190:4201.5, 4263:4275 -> -1.7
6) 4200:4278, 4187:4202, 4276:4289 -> 2.1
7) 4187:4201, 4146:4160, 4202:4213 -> 1.7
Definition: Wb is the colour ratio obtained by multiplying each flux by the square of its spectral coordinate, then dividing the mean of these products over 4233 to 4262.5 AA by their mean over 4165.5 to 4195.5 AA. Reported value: 1.0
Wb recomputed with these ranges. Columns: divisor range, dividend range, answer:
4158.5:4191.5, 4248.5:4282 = 0.97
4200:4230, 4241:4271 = 1.08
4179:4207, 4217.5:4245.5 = 0.94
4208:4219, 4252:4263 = 0.83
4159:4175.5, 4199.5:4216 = 1.08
